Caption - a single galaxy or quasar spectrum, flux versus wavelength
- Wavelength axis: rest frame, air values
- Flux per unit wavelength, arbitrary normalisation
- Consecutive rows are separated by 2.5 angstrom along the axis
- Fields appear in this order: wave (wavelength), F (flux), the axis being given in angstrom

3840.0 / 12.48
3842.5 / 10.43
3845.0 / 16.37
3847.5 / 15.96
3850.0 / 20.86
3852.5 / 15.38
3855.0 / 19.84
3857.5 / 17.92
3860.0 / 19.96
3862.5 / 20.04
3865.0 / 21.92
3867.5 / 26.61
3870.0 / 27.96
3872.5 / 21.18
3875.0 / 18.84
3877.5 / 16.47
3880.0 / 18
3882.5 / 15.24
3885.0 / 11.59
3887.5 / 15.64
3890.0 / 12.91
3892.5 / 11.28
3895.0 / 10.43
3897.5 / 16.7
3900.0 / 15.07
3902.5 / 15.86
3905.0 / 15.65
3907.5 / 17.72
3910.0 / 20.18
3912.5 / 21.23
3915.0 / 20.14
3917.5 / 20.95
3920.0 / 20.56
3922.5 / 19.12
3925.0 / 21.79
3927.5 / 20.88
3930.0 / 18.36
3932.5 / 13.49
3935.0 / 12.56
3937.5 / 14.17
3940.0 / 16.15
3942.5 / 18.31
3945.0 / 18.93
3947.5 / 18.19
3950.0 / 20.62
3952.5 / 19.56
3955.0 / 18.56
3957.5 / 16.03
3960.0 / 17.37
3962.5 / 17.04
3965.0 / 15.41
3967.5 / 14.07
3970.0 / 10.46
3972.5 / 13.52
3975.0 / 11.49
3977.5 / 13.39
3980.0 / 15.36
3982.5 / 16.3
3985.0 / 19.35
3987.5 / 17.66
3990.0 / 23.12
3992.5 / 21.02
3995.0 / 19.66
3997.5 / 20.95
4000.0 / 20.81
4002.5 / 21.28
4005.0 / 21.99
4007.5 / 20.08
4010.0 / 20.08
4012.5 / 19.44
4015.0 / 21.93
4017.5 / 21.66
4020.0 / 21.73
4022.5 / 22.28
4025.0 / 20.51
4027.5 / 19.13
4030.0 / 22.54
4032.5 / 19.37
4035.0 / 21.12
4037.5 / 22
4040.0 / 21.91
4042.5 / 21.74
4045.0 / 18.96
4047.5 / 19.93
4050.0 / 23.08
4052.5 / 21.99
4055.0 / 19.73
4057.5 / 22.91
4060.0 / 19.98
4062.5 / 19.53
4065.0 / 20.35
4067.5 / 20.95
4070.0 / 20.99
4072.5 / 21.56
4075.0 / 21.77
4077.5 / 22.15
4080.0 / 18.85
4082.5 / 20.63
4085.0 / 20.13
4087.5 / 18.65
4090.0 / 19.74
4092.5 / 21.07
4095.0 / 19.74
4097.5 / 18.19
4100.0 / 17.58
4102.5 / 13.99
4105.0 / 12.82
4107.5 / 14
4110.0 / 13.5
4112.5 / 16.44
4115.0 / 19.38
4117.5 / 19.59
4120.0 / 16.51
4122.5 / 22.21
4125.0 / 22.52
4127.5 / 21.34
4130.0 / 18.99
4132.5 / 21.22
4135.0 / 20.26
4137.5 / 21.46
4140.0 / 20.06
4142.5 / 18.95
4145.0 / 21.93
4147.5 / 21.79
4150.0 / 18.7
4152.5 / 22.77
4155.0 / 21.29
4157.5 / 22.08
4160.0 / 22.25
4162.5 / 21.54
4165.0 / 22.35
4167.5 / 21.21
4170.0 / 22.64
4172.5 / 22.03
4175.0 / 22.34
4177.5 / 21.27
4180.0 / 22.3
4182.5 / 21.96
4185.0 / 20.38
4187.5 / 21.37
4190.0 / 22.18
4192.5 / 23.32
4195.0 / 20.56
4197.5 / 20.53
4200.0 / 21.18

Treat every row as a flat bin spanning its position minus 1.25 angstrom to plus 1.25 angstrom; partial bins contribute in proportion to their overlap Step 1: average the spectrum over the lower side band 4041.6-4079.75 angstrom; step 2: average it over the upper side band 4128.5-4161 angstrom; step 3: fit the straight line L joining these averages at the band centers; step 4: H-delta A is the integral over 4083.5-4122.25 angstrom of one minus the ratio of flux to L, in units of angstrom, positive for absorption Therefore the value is 6.2 angstrom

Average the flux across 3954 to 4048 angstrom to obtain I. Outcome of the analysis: 18.9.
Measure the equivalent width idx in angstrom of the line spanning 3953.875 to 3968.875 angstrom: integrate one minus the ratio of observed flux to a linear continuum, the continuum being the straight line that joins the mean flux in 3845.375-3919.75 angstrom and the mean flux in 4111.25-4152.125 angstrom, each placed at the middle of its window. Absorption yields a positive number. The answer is 1.9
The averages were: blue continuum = 18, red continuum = 20.1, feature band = 16.3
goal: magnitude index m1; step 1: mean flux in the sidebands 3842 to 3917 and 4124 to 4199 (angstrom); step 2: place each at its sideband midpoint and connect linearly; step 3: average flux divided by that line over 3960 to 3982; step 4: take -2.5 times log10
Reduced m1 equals 0.31 mag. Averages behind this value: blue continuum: 17.7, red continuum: 21.4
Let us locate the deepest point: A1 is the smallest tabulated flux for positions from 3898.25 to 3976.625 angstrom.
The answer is 10.46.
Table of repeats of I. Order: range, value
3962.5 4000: 16.7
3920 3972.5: 17.1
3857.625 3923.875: 18.1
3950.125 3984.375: 15.5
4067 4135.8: 19.1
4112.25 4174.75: 20.9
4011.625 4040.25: 21.1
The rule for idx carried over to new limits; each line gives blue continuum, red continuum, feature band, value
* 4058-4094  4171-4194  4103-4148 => 4.77 angstrom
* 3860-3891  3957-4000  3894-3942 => 1.49 angstrom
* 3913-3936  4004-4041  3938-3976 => 6.12 angstrom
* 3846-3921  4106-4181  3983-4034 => -3.94 angstrom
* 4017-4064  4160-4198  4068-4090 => 0.72 angstrom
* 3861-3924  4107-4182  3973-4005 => 1.06 angstrom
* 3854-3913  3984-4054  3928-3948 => 2.81 angstrom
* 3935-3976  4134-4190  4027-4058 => -4.61 angstrom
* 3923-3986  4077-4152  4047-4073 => -4.03 angstrom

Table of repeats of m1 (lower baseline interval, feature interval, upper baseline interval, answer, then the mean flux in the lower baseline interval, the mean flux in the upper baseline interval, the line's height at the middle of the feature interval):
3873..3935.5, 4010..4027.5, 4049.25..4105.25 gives -0.114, 16.9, 19.9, 18.9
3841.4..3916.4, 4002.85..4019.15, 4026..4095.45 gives -0.055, 17.6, 20.7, 19.9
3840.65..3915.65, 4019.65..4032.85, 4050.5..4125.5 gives -0.122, 17.5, 19.3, 18.7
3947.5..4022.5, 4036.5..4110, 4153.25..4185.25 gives 0.015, 18.3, 21.9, 20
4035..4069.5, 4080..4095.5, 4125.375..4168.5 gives 0.060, 21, 21.1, 21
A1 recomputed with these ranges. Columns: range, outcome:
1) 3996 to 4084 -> 18.85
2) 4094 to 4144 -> 12.82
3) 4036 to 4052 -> 18.96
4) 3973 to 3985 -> 11.49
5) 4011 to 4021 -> 19.44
